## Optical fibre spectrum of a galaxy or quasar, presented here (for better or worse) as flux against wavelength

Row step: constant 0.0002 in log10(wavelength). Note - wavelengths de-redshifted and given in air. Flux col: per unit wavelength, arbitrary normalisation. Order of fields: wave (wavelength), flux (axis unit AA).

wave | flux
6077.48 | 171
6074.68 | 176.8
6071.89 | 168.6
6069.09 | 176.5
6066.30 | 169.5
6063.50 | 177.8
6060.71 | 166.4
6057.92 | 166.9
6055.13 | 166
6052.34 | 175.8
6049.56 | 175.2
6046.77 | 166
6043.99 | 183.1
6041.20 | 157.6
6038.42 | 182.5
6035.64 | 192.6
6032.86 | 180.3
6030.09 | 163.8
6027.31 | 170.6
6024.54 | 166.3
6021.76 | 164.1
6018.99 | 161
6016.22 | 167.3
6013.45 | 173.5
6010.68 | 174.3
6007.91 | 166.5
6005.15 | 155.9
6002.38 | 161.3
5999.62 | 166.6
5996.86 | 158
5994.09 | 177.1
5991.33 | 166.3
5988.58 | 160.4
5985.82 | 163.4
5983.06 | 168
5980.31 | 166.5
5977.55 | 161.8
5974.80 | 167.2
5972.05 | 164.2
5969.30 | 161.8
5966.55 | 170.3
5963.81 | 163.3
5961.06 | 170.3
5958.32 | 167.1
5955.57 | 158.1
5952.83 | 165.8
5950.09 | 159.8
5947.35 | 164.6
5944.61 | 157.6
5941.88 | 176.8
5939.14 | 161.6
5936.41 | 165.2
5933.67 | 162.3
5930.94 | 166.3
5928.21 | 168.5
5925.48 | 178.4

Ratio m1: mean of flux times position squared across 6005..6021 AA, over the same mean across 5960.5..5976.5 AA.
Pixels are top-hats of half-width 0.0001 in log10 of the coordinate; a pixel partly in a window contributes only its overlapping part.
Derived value 1.02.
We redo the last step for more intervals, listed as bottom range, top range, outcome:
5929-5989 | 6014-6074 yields 1.07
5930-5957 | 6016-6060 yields 1.08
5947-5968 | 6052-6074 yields 1.07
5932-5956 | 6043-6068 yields 1.09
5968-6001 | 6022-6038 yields 1.07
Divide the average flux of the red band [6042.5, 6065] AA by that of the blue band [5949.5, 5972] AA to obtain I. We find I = 1.0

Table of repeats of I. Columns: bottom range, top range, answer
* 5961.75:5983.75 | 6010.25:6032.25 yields 1.01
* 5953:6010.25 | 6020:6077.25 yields 1.04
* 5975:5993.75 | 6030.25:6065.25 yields 1.05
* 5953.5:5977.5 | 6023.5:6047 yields 1.05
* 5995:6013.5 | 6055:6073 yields 1.03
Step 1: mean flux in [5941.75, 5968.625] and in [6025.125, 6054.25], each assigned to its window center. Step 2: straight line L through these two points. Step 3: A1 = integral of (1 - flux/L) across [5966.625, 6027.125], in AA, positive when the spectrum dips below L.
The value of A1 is 1.4 AA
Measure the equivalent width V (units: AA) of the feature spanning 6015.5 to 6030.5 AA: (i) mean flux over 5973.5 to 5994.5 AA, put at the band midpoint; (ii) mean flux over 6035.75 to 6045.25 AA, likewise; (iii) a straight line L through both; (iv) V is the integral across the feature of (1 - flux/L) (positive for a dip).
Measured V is 0.67 AA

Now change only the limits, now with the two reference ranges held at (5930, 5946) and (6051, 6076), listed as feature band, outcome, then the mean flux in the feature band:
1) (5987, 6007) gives 0.5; 164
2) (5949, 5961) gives 0.2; 164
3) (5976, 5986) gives 0.1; 165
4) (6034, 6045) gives -0.6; 179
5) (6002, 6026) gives 0.5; 166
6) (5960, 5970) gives 0.0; 167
